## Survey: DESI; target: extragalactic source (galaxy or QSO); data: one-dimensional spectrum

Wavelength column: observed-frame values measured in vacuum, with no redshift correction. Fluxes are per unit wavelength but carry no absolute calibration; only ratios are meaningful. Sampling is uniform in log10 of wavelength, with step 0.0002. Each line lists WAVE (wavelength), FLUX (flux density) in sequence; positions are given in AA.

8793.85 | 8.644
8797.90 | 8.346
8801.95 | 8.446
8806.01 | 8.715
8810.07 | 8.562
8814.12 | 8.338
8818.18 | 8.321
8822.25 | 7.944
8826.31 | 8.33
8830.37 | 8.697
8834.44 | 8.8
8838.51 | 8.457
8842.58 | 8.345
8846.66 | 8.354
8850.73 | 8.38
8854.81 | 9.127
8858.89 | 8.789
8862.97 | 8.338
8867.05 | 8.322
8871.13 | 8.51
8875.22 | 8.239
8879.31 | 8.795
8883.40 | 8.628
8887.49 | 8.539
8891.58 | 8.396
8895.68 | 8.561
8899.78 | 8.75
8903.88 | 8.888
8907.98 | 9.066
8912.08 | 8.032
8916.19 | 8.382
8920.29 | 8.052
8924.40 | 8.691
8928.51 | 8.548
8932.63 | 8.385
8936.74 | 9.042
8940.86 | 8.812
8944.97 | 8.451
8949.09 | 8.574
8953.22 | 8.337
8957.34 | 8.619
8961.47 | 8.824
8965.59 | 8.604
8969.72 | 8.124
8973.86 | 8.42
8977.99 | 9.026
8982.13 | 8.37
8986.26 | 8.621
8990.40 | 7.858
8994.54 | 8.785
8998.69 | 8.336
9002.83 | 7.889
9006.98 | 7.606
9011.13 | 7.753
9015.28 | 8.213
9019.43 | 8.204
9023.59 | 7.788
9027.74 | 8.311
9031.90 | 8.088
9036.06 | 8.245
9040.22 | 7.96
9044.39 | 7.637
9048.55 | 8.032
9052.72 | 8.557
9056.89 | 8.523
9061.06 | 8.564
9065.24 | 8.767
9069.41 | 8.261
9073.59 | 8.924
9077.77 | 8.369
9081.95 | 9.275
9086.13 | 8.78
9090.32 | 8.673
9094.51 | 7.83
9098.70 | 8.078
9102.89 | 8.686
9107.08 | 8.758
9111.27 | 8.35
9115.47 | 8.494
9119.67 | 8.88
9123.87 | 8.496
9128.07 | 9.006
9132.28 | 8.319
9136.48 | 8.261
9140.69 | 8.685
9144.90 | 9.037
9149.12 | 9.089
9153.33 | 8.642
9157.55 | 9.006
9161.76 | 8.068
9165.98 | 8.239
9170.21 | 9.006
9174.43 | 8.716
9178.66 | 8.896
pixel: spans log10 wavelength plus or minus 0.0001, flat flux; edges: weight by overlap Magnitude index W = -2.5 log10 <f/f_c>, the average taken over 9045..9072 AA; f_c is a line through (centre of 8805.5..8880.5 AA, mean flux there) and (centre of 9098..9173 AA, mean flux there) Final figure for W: 0.02 mag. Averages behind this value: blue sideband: 8.48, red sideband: 8.63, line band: 8.42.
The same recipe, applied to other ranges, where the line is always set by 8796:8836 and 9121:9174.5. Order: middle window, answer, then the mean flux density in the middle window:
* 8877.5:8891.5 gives -0.02 mag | 8.62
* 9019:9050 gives 0.07 mag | 8.02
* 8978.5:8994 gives 0.02 mag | 8.41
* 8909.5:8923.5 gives 0.04 mag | 8.24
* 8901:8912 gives -0.04 mag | 8.79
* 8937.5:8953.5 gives -0.01 mag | 8.61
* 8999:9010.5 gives 0.10 mag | 7.84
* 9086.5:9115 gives 0.03 mag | 8.42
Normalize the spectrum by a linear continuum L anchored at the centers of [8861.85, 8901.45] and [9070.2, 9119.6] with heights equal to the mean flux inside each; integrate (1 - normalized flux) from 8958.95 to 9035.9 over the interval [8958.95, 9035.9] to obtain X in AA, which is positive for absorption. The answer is 2.5 AA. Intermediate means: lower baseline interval 8.51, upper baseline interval 8.57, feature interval 8.27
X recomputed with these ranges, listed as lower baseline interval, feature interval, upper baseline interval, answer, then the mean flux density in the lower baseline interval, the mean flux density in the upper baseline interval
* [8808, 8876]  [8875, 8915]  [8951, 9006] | -0.7 AA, 8.47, 8.43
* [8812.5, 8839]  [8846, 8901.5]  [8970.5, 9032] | -1.3 AA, 8.41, 8.22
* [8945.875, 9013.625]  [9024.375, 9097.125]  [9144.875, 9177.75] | 1.1 AA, 8.36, 8.71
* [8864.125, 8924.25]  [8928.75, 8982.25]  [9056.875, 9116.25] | -0.4 AA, 8.52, 8.56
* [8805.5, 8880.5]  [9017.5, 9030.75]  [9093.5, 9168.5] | 0.7 AA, 8.48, 8.56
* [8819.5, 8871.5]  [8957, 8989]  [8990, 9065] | -1.2 AA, 8.49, 8.15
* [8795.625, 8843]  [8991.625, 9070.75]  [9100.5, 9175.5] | 3.7 AA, 8.45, 8.65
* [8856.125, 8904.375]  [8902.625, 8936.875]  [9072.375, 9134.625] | 0.1 AA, 8.56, 8.59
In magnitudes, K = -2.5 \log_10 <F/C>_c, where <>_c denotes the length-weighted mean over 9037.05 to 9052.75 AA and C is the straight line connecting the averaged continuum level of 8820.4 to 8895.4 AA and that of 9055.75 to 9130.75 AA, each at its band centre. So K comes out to 0.08 mag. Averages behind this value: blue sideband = 8.5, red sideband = 8.59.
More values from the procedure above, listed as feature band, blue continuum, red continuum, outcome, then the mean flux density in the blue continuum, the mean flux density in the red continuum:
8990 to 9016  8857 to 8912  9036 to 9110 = 0.06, 8.58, 8.45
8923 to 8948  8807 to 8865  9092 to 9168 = -0.02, 8.49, 8.55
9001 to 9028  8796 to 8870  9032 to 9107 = 0.07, 8.48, 8.42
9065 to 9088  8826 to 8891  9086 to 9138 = -0.03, 8.54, 8.5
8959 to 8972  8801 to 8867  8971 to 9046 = -0.03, 8.49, 8.17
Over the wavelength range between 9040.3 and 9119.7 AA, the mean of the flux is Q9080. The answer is 8.47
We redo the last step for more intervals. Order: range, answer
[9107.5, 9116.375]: 8.48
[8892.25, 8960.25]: 8.57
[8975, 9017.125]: 8.25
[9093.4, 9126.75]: 8.48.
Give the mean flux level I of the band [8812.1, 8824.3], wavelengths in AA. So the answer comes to 8.2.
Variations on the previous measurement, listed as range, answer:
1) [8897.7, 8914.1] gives 8.69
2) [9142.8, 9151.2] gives 9.05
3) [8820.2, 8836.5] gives 8.44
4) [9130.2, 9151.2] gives 8.68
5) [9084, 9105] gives 8.41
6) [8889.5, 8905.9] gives 8.65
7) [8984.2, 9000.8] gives 8.4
